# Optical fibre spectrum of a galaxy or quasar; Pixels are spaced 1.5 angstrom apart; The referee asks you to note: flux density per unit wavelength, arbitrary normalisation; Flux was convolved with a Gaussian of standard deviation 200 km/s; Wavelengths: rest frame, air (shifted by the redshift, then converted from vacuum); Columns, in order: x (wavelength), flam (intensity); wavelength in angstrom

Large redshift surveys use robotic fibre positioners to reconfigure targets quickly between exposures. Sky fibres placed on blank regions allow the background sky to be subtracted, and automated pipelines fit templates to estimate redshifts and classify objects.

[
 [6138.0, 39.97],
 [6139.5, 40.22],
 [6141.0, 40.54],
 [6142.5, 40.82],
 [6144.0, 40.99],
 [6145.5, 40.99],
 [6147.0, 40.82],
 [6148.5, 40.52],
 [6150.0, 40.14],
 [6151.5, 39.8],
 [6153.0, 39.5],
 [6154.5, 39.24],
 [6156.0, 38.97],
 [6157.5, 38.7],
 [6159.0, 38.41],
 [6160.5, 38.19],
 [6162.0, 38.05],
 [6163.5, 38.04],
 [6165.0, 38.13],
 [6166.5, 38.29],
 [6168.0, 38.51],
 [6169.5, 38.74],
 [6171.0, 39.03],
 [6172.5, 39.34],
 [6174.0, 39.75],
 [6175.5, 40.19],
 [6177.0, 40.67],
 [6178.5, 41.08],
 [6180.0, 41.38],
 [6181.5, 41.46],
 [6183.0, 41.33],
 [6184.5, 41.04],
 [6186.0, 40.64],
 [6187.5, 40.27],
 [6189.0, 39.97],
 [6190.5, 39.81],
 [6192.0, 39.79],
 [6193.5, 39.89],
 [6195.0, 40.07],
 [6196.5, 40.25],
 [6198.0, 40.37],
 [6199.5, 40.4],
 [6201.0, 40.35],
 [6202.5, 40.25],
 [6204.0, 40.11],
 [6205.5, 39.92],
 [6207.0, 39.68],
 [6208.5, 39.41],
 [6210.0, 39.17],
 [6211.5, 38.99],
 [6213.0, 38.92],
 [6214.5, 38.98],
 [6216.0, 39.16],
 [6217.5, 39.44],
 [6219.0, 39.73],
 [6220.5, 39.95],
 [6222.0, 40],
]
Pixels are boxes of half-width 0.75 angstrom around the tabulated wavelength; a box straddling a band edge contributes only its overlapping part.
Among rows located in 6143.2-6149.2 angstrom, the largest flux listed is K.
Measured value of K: 40.99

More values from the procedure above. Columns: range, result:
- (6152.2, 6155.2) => 39.5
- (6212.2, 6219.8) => 39.73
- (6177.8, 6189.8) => 41.46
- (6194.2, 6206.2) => 40.4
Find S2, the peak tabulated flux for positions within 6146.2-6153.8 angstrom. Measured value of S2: 40.82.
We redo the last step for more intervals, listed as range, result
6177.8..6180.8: 41.38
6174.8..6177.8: 40.67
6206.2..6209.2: 39.68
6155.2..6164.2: 38.97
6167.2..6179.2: 41.08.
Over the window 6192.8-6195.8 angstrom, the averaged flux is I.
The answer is 40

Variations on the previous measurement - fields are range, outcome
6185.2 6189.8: 40.3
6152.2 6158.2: 39.1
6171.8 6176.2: 39.8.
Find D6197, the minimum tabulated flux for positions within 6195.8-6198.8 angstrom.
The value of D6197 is 40.25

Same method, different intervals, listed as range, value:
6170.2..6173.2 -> 39.03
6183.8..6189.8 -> 39.97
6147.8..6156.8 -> 38.97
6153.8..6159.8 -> 38.41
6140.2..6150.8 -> 40.14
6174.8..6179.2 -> 40.19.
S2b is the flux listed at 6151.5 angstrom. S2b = 39.8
